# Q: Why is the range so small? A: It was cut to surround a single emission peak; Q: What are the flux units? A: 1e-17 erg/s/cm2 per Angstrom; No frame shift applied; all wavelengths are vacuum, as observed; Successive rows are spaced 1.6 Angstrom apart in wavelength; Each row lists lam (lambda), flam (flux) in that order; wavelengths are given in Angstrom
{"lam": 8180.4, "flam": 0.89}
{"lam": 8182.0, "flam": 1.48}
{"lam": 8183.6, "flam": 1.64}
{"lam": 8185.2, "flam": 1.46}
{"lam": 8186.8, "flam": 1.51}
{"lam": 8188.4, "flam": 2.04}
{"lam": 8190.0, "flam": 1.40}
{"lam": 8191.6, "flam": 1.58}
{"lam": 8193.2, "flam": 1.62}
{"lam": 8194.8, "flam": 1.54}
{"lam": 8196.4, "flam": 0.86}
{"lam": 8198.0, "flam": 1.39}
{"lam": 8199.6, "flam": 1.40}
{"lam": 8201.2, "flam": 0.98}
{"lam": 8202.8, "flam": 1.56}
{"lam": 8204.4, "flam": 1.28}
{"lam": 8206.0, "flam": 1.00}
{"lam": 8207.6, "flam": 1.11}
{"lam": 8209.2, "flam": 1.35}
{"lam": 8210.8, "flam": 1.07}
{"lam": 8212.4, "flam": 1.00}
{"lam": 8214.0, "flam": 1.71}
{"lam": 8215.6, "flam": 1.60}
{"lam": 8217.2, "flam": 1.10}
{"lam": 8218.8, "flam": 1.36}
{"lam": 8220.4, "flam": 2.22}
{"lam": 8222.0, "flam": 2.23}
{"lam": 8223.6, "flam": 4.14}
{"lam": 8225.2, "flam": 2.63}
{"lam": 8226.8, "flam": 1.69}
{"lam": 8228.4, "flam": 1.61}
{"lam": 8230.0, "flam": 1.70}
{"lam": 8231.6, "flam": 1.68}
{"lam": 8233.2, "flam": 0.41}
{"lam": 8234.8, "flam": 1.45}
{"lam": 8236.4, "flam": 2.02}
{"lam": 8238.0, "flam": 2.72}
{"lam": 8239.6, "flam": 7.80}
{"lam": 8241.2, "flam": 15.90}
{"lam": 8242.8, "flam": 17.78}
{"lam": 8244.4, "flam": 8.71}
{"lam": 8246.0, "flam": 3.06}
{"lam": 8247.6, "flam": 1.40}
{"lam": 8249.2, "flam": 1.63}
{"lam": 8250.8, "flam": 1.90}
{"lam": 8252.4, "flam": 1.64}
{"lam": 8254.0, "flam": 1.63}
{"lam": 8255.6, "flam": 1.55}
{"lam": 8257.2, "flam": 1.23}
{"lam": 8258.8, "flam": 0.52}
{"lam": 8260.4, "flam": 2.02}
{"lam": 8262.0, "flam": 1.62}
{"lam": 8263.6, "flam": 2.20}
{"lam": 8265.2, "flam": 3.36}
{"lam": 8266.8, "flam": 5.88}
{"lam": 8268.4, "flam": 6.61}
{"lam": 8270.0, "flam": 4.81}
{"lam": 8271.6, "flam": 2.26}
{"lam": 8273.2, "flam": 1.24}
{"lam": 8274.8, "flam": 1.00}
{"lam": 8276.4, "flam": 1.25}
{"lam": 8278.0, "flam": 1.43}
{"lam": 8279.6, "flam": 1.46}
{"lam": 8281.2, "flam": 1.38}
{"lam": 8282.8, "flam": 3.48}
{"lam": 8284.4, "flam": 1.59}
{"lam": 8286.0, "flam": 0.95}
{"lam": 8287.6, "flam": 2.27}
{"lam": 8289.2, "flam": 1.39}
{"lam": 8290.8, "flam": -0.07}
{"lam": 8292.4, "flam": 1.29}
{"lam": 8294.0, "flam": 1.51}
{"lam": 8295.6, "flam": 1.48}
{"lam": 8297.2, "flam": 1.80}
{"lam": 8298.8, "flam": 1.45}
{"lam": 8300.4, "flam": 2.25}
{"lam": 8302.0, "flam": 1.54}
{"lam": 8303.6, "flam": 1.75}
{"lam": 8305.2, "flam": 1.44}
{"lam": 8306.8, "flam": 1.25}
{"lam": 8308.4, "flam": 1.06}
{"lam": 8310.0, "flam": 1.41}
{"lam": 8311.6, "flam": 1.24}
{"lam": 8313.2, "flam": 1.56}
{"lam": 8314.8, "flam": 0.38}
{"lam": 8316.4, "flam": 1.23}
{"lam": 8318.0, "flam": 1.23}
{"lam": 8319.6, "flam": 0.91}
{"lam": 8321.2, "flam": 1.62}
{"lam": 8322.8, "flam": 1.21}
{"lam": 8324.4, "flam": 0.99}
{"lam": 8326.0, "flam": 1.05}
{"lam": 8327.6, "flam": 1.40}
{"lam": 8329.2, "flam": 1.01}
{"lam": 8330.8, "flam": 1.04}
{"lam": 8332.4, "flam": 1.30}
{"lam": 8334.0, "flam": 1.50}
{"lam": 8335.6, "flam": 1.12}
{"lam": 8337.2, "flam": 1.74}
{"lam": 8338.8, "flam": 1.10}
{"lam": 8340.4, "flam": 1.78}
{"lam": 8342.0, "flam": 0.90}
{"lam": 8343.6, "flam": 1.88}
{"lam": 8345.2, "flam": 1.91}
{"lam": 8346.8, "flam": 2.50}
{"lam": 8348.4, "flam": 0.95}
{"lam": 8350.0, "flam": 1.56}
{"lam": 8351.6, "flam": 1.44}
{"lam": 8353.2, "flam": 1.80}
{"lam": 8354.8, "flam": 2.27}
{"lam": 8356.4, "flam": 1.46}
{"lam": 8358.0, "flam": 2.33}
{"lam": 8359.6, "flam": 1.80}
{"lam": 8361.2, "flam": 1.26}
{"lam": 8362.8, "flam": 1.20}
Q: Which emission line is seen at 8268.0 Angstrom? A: [N II]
